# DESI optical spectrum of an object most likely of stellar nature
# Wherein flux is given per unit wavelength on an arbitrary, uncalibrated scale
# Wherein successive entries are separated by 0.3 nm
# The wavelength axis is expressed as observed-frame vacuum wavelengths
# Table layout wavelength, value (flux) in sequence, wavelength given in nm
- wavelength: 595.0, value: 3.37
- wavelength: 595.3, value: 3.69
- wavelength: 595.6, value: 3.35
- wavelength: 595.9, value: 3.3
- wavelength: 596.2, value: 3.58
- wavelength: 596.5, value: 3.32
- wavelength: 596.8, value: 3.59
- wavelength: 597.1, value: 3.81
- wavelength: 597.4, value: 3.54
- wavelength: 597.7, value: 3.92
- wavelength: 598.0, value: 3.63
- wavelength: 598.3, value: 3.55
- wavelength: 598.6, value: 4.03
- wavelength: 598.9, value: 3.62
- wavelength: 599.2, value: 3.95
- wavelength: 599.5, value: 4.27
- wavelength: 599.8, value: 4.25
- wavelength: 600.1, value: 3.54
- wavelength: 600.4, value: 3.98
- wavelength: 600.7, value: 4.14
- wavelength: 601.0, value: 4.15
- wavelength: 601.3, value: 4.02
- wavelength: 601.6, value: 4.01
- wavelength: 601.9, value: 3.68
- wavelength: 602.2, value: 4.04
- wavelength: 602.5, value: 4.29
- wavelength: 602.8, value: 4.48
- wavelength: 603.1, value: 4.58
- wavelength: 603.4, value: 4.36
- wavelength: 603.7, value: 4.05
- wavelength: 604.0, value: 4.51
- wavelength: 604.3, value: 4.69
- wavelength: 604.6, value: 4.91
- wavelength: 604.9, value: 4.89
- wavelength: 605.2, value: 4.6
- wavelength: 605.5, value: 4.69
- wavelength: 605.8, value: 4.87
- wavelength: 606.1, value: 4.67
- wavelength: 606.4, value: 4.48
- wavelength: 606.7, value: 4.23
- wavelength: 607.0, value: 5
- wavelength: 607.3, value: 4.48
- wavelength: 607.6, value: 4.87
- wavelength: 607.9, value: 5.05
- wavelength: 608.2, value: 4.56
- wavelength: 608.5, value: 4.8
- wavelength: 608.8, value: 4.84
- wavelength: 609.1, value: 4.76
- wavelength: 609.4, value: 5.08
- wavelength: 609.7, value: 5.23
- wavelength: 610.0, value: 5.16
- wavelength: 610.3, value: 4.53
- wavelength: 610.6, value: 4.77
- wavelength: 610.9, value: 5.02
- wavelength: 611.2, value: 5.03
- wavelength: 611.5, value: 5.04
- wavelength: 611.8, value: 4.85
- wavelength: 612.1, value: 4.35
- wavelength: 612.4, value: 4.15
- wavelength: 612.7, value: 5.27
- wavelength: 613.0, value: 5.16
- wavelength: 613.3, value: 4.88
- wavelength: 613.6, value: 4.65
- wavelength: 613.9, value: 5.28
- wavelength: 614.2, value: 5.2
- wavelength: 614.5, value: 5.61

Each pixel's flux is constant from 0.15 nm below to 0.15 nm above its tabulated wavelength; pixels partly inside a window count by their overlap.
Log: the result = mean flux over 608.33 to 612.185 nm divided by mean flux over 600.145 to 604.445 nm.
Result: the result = 1.17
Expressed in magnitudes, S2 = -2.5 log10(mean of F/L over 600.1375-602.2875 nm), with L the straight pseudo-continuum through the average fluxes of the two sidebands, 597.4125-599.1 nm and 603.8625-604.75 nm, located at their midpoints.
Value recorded 0.061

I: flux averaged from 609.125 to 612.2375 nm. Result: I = 4.9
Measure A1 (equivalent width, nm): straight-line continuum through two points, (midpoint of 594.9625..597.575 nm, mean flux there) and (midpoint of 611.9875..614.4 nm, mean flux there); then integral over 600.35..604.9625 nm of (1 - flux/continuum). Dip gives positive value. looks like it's -0.29 nm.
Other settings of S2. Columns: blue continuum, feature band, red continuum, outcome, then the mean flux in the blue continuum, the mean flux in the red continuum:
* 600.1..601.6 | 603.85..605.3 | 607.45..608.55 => -0.07 mag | 4.01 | 4.82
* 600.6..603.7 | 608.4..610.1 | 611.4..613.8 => -0.09 mag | 4.17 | 4.8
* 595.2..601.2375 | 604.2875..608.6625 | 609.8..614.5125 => -0.07 mag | 3.76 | 4.92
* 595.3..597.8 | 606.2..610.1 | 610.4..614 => -0.07 mag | 3.55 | 4.86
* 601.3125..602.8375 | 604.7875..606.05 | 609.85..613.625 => -0.10 mag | 4.06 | 4.84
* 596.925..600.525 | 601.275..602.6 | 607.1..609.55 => 0.04 mag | 3.84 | 4.81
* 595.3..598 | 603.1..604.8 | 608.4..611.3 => -0.05 mag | 3.56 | 4.92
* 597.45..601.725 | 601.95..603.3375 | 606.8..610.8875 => -0.02 mag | 3.92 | 4.85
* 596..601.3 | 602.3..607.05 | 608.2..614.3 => -0.06 mag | 3.82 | 4.89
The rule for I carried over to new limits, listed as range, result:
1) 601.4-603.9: 4.19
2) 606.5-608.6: 4.71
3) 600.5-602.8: 4.07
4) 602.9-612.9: 4.74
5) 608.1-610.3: 4.9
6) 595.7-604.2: 3.94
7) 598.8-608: 4.37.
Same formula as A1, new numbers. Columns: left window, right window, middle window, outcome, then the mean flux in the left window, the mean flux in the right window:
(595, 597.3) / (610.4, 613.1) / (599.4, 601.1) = -0.08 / 3.51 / 4.84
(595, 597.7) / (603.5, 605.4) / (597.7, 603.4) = 0.10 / 3.54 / 4.6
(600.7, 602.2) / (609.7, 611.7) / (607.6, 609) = -0.04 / 3.99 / 4.95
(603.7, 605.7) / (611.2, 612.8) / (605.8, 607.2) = 0.02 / 4.67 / 4.74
